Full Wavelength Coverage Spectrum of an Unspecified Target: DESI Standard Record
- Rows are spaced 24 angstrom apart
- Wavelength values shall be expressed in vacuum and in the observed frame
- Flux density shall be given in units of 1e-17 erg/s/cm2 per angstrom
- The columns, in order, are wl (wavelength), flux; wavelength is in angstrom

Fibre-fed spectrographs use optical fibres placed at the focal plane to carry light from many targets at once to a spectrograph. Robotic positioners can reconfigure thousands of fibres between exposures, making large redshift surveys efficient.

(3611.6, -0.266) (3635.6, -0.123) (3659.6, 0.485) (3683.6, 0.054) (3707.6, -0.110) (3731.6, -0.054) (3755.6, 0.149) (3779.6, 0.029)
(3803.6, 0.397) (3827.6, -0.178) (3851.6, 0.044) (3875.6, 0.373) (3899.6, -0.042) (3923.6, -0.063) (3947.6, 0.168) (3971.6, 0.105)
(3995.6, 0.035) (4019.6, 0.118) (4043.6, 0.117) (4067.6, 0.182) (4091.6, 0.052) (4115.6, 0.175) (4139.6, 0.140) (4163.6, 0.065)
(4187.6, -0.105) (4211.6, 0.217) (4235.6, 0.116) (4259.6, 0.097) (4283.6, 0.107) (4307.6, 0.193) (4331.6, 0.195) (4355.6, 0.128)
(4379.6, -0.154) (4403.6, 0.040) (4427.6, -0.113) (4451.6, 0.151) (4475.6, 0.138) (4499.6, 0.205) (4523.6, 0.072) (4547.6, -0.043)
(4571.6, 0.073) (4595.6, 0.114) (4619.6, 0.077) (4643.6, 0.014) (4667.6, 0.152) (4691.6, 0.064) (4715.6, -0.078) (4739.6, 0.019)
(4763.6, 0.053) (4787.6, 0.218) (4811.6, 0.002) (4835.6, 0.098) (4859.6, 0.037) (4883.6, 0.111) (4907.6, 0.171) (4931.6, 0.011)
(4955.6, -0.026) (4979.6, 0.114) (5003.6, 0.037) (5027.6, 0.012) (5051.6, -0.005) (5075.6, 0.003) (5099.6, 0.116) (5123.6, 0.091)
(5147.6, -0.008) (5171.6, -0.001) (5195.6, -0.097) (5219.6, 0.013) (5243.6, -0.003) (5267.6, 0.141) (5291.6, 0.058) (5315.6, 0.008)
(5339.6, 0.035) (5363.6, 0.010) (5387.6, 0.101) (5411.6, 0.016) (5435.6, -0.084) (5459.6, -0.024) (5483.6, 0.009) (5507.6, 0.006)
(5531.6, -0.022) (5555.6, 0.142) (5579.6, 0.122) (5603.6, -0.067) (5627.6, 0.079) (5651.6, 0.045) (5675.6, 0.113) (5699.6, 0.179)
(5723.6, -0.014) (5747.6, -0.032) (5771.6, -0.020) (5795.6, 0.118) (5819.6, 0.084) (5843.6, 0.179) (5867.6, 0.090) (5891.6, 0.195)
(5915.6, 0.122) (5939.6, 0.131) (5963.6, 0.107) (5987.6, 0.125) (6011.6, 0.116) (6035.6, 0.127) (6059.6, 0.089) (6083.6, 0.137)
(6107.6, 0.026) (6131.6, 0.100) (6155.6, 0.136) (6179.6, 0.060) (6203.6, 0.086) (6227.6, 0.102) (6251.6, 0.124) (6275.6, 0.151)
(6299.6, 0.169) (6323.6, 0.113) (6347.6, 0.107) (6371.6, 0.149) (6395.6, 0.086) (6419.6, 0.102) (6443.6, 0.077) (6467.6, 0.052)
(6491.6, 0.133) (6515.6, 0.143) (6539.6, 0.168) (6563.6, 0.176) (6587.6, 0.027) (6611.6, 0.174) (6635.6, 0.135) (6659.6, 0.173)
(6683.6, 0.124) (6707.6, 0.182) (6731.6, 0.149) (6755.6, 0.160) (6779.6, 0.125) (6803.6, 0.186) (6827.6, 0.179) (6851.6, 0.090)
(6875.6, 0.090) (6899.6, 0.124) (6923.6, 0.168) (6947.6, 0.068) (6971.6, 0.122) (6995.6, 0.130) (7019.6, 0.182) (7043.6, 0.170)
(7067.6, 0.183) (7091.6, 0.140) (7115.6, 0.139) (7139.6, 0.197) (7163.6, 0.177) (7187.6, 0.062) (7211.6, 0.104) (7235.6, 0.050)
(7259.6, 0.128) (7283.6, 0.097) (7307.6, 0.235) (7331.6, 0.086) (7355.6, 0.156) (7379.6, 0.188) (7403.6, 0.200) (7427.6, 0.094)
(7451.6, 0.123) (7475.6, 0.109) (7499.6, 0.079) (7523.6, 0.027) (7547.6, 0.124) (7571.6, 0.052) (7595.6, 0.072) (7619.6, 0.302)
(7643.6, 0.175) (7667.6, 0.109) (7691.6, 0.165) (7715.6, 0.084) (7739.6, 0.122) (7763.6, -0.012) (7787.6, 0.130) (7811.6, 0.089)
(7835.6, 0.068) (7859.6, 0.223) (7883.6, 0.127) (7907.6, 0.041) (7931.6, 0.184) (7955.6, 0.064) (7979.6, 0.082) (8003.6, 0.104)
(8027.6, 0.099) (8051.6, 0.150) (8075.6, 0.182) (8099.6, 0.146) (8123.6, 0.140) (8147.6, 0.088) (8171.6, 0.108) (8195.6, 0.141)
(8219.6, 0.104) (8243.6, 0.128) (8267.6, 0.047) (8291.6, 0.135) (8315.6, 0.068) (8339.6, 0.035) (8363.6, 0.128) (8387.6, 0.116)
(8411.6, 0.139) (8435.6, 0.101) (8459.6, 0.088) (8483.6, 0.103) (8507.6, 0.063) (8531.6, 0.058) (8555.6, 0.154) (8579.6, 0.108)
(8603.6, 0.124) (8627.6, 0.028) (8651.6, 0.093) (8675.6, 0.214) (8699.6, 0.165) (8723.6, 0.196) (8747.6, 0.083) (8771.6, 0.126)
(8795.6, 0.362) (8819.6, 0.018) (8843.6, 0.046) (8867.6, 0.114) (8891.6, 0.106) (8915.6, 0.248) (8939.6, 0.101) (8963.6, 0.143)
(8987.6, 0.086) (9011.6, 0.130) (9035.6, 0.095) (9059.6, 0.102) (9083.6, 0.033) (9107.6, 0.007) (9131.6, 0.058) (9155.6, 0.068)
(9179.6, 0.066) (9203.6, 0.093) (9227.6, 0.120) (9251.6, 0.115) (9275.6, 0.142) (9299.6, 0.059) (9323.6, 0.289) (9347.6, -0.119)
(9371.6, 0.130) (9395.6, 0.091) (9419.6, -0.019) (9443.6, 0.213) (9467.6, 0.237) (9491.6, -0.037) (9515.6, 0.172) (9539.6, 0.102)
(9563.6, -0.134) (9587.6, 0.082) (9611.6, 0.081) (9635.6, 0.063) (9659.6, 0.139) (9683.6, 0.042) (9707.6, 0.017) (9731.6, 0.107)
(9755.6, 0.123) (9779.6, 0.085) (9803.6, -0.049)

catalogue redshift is 0.76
